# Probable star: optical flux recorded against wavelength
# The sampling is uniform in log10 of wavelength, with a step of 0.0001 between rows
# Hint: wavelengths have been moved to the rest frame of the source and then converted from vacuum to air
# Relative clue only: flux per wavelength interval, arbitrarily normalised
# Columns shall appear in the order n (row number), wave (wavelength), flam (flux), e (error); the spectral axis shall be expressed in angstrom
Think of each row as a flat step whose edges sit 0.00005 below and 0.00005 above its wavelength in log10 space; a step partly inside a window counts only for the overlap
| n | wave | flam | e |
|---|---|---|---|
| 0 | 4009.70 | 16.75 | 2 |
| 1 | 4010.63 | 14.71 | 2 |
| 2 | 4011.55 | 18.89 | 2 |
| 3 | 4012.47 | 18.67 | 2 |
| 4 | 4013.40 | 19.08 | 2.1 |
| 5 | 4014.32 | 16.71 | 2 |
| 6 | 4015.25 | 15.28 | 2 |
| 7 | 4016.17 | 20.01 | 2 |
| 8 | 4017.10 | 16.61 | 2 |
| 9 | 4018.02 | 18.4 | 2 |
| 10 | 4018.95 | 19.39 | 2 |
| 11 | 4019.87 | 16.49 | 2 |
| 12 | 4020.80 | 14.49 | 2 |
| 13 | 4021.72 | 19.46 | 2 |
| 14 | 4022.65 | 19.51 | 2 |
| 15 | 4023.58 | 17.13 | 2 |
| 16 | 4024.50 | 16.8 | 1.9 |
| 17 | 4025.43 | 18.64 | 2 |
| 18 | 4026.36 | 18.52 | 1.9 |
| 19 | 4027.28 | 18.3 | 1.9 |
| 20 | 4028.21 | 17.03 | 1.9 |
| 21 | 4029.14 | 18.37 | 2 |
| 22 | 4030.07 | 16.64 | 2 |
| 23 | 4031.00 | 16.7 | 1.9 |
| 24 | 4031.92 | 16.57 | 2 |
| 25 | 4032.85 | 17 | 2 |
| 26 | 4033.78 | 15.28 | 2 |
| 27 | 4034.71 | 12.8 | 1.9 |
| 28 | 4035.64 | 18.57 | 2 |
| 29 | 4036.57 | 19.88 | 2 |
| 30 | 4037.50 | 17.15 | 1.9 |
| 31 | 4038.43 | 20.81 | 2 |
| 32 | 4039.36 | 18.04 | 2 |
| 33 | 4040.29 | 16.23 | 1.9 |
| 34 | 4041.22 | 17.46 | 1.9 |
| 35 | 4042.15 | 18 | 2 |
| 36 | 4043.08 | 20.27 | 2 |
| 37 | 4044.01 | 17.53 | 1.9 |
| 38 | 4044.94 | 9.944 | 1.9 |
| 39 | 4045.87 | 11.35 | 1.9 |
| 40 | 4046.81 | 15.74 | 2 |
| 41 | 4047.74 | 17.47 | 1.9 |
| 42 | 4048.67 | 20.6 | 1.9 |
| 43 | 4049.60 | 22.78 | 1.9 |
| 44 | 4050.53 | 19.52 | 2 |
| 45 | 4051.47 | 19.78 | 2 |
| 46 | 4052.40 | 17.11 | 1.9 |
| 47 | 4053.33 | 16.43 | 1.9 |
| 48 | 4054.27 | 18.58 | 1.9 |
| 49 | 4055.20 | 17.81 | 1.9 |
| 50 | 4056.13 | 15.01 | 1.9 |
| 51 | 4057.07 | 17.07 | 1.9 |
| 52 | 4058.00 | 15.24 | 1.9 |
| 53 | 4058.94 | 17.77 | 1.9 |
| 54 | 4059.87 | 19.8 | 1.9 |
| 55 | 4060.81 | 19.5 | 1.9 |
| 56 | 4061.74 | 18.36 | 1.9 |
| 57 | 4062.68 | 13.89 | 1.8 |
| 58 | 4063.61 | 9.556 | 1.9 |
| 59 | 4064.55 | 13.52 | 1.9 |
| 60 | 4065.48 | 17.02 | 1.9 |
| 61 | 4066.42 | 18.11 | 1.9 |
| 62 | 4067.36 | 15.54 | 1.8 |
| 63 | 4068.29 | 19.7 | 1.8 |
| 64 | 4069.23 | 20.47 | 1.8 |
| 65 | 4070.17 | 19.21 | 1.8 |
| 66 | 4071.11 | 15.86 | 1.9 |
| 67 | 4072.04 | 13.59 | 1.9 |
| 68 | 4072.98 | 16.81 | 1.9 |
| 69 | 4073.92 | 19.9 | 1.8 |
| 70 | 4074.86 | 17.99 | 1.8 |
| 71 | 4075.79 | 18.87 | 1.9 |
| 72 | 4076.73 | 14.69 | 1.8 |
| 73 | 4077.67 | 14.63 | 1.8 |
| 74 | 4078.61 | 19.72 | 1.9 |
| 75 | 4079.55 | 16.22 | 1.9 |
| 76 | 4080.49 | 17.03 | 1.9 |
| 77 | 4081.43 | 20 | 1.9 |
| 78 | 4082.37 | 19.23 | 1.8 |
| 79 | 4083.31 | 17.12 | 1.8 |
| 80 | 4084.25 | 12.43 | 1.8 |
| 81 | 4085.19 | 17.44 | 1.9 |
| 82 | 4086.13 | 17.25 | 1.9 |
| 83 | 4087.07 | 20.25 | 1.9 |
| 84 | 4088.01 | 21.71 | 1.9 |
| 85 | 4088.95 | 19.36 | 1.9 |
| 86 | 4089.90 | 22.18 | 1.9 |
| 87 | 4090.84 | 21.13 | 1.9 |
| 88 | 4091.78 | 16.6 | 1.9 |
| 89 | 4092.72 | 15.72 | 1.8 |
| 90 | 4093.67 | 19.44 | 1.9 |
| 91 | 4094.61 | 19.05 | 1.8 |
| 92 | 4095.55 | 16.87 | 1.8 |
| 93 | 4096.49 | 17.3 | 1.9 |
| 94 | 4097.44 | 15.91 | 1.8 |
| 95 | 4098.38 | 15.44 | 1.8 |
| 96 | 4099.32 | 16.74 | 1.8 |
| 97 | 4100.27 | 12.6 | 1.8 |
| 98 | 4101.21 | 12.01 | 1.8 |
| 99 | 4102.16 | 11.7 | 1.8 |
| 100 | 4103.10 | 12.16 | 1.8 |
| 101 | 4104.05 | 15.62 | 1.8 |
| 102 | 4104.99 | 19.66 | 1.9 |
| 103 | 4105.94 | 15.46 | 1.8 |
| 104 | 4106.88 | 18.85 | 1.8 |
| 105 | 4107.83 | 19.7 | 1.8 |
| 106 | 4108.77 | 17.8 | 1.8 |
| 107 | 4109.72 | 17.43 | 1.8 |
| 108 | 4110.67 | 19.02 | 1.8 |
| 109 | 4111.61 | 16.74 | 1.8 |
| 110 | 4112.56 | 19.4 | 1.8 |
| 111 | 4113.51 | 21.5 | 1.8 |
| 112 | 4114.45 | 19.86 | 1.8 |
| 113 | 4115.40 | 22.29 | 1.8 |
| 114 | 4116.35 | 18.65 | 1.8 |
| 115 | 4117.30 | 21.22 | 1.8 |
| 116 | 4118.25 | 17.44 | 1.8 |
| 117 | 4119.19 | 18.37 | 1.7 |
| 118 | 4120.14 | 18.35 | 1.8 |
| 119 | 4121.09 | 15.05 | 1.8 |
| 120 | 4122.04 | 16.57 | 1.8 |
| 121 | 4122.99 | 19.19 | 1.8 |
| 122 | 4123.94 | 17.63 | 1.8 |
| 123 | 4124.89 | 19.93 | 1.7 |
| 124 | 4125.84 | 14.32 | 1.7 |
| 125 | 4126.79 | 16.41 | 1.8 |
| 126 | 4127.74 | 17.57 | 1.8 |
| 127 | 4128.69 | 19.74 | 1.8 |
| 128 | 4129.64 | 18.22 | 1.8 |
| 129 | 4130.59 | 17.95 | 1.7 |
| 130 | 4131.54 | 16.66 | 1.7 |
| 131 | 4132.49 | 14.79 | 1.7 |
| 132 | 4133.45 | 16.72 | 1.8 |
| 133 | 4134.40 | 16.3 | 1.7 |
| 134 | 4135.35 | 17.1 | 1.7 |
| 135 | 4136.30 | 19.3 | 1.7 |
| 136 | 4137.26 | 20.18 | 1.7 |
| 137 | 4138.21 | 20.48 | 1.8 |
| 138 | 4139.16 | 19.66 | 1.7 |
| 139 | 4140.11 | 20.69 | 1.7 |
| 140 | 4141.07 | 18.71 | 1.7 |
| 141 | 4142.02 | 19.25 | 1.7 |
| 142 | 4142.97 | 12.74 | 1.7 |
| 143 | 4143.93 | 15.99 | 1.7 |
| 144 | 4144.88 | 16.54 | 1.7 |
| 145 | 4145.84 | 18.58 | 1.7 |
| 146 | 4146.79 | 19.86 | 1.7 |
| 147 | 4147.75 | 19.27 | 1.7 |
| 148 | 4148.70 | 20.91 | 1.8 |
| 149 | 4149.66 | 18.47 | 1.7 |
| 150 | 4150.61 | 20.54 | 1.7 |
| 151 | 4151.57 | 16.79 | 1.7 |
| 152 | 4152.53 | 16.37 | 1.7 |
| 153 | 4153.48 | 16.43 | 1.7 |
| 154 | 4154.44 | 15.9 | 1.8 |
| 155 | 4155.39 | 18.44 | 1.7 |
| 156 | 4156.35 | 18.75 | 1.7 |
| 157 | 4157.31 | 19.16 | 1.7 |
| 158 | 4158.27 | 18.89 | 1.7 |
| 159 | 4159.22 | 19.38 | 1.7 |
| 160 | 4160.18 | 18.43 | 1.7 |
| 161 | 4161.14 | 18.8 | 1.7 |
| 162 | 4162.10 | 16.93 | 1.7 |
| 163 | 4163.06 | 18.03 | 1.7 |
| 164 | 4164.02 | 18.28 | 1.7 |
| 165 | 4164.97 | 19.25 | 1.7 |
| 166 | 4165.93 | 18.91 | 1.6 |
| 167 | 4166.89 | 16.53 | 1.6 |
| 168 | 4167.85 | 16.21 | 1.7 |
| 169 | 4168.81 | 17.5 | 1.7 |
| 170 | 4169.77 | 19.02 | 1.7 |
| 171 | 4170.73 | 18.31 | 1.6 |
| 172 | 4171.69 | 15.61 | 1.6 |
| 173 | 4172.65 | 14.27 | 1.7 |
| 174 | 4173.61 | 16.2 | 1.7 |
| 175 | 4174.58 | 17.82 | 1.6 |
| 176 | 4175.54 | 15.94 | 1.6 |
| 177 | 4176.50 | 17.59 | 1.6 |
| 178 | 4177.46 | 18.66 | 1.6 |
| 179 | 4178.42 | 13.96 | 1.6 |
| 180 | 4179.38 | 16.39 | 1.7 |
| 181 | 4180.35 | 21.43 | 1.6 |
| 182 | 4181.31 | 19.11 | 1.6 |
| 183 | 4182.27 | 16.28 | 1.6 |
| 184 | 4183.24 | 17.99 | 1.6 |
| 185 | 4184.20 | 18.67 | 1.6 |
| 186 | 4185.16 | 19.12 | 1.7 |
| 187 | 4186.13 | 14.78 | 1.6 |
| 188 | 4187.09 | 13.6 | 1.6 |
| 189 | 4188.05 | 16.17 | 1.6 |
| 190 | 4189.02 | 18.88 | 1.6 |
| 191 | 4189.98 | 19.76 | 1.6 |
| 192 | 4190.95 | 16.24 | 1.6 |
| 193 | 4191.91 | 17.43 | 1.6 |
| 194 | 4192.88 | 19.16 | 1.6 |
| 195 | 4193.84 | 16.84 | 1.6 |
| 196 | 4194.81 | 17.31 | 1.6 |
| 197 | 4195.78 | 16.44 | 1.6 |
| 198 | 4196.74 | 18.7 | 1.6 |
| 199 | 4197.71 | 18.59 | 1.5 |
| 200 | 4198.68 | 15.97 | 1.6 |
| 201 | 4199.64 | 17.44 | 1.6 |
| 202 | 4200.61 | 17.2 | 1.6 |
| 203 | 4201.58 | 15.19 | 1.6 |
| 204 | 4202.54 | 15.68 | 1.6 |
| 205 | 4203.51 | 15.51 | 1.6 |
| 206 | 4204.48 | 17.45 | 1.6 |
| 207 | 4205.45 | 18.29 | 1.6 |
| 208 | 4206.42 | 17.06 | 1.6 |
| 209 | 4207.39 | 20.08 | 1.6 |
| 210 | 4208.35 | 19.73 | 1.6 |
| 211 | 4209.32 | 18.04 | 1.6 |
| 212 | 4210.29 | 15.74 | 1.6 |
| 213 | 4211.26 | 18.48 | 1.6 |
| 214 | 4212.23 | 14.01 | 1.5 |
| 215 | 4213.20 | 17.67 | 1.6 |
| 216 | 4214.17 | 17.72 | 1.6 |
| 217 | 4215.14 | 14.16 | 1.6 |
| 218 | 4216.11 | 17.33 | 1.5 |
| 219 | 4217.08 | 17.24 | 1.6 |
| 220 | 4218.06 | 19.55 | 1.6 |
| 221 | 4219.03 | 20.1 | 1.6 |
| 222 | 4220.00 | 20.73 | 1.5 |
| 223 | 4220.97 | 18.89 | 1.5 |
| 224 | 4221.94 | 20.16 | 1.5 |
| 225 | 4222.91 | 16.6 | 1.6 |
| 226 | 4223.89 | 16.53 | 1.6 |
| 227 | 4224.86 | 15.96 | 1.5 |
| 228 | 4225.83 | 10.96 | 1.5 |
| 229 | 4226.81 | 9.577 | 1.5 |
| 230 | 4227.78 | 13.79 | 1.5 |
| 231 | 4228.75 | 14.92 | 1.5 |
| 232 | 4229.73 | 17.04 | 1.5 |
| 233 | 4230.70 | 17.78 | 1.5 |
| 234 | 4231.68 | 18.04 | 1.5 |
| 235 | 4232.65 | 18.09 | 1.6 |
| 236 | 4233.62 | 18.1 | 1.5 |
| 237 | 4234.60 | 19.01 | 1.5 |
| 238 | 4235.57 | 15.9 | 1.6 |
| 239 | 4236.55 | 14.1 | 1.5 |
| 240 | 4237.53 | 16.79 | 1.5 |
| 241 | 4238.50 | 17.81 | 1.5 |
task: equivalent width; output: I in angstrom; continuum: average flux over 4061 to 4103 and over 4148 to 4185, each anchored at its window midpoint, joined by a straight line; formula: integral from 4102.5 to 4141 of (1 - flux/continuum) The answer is -1.6 angstrom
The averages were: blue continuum 17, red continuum 17.8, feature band 18.1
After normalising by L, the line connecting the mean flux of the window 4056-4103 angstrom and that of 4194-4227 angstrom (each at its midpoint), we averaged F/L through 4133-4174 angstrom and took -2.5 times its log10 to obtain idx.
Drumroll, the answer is -0.057 mag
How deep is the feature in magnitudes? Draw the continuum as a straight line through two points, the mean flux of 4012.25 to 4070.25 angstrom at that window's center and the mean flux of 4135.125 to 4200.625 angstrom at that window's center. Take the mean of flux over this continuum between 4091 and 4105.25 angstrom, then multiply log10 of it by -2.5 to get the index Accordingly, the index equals 0.11 mag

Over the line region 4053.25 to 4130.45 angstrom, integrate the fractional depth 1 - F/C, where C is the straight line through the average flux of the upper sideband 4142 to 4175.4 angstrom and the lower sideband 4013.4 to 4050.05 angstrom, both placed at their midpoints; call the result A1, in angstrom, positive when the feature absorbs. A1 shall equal 0.53 angstrom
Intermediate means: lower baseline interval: 17.4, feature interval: 17.4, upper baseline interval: 17.7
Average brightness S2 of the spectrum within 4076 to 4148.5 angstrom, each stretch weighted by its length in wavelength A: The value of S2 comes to 17.7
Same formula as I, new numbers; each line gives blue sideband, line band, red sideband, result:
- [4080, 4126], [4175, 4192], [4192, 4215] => 0.0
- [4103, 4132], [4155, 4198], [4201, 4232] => -0.7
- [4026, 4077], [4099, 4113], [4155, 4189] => 0.8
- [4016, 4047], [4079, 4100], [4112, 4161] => -0.1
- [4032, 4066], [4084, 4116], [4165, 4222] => -0.8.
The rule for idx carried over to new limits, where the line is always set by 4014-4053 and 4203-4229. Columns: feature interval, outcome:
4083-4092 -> -0.08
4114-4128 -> -0.06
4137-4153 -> -0.08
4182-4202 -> -0.02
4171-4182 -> 0.00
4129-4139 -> -0.04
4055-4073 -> 0.05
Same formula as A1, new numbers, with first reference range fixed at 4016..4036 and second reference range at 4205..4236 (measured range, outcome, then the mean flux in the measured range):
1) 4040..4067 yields 0.6 angstrom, 16.9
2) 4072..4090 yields -0.6 angstrom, 17.8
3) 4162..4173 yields -0.2 angstrom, 17.5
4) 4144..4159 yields -1.0 angstrom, 18.3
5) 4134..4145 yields -0.6 angstrom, 18.1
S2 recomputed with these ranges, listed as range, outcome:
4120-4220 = 17.6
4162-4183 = 17.4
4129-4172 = 18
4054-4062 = 17.7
